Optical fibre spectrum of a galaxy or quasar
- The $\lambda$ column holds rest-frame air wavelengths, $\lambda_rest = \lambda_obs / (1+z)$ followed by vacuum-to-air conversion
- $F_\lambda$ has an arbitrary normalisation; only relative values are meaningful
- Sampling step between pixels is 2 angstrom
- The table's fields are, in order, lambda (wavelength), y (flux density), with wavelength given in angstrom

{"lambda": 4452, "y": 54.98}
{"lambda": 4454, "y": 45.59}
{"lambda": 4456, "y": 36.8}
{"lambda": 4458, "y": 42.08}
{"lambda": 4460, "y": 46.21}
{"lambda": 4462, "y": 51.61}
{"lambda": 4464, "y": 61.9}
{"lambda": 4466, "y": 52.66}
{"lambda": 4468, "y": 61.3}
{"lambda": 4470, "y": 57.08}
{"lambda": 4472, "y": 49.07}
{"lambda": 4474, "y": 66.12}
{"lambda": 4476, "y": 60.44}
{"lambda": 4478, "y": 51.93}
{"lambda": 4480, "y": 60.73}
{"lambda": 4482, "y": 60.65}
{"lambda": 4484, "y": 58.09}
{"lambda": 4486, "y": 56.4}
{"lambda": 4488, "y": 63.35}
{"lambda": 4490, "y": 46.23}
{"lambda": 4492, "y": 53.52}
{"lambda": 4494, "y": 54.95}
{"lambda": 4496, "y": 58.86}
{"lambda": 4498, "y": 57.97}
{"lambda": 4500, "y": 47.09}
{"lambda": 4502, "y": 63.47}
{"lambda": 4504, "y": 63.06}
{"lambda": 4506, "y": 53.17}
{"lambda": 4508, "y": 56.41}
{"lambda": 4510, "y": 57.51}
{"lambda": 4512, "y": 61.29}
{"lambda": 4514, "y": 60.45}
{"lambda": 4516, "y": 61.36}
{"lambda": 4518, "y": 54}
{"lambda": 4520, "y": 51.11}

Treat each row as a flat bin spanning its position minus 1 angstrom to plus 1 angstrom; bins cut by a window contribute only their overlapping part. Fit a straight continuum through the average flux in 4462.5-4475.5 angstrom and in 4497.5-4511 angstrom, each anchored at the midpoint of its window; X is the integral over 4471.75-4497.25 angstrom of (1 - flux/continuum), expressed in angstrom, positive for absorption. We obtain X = 0.1 angstrom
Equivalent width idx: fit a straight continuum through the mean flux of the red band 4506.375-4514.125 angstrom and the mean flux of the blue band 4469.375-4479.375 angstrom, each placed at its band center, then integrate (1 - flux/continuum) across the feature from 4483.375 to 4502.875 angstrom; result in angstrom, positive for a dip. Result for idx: 0.6 angstrom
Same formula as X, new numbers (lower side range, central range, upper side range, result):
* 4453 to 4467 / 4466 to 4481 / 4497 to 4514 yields -2.0 angstrom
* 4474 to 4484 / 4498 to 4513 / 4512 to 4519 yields 0.4 angstrom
